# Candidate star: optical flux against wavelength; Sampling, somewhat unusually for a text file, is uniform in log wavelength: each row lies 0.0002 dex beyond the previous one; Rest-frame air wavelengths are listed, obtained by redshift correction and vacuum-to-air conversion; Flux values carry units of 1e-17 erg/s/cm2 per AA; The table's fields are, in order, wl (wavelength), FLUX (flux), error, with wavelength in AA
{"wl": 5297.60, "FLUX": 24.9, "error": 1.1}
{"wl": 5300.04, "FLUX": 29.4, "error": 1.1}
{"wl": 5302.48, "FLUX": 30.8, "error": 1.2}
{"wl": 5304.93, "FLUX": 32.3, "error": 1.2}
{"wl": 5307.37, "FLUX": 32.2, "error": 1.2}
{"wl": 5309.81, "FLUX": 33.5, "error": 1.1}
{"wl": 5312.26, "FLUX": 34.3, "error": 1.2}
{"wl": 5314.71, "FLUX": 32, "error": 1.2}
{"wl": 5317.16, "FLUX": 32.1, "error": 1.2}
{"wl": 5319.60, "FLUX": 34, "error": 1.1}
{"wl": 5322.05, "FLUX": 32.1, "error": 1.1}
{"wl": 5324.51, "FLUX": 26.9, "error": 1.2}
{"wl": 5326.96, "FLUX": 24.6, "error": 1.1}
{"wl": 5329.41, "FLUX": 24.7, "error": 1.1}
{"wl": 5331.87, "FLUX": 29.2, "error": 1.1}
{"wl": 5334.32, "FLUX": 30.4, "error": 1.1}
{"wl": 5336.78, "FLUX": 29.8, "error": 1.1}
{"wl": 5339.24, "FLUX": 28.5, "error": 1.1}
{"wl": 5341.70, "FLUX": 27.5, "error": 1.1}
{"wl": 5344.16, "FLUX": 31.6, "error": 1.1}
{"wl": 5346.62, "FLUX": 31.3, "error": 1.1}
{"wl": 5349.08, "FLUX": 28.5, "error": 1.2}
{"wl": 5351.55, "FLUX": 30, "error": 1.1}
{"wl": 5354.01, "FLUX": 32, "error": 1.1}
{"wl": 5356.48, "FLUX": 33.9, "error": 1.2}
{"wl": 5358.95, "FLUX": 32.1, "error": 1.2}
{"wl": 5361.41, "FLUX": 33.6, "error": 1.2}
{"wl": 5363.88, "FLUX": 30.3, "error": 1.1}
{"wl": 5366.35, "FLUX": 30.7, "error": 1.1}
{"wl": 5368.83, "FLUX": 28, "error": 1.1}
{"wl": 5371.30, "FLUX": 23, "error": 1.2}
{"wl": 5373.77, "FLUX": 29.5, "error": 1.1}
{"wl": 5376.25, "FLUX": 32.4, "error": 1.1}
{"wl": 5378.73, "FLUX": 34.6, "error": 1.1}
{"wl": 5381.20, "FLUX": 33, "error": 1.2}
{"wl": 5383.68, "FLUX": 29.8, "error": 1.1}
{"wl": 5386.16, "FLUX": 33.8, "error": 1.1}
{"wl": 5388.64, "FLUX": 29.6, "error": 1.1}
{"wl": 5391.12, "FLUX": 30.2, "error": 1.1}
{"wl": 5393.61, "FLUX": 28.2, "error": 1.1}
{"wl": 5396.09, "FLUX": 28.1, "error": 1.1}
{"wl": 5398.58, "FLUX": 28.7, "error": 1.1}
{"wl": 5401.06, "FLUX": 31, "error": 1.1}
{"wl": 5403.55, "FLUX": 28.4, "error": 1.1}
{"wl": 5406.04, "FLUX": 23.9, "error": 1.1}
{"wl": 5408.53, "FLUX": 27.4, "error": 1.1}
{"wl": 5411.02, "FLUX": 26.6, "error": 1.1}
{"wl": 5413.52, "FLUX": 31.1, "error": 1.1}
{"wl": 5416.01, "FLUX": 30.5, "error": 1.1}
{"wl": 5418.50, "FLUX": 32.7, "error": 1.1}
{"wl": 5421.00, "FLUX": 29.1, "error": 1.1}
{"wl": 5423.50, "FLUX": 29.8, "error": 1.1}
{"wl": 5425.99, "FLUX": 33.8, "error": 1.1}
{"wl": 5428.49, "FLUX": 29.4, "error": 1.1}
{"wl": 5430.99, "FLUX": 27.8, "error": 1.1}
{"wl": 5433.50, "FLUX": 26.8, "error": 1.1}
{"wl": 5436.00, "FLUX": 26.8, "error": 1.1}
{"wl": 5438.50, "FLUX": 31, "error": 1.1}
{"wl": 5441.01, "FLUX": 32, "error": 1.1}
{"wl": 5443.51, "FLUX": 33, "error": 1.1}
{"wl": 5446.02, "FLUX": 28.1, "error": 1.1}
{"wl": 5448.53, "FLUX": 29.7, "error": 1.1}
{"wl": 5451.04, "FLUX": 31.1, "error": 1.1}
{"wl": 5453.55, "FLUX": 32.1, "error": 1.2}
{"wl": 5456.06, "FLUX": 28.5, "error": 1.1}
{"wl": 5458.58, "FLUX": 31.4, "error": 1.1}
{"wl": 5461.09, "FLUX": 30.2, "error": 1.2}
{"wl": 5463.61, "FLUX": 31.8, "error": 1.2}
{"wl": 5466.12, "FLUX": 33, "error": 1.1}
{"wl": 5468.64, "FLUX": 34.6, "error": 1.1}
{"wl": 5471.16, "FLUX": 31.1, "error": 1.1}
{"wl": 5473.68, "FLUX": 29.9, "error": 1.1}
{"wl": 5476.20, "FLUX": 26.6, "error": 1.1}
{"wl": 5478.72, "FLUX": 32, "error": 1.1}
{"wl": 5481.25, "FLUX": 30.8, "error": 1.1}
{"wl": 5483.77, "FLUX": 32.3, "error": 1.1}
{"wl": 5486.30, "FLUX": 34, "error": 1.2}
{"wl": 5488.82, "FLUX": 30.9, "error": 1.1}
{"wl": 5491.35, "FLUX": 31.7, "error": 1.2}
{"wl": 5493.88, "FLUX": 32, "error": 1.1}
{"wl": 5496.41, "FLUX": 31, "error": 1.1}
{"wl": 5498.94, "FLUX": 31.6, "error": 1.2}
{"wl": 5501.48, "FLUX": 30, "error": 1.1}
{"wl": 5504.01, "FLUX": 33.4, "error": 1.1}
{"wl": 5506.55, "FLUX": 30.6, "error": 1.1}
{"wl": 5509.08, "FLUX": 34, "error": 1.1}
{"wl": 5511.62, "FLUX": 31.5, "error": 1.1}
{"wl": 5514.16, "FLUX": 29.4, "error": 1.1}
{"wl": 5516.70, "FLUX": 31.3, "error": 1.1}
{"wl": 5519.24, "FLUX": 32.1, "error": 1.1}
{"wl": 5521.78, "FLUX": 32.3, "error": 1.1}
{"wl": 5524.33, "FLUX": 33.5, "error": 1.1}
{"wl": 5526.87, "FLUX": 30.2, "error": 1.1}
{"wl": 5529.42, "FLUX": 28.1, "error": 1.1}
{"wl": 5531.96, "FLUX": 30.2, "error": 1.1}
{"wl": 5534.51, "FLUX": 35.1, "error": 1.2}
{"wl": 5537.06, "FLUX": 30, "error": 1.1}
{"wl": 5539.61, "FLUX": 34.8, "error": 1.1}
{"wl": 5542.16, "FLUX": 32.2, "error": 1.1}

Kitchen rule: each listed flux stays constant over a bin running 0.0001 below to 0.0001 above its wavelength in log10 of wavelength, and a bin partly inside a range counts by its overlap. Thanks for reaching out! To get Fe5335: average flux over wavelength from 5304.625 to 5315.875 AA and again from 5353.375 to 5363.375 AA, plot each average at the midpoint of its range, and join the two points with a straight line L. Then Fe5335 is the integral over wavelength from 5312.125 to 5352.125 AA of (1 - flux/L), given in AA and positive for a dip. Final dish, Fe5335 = 3.8 AA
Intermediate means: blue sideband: 32.9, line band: 29.7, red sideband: 32.8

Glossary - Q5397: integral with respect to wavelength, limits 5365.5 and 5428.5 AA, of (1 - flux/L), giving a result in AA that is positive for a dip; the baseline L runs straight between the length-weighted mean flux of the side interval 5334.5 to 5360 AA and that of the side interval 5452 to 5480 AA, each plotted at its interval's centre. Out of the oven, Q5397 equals 1.99 AA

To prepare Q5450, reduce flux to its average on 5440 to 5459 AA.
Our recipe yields 30.7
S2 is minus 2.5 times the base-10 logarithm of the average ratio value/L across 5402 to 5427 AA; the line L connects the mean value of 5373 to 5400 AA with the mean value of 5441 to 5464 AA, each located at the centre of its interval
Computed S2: 0.05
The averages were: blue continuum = 30.7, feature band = 29.3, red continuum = 30.7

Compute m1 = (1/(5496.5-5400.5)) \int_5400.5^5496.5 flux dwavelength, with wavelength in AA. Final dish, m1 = 30.3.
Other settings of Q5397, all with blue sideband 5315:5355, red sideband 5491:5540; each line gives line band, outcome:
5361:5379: 0.1 AA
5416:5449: 0.7 AA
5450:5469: -0.3 AA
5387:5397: 0.3 AA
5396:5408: 0.9 AA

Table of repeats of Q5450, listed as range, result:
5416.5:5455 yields 30.2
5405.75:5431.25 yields 29.5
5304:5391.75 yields 30.6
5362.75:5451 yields 29.7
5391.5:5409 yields 28.1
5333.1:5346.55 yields 29.7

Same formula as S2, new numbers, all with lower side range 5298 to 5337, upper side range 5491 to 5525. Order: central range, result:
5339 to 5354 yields 0.03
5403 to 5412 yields 0.17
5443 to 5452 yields 0.04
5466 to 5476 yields 0.00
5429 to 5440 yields 0.11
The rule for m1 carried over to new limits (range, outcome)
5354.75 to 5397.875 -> 30.6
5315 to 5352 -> 29.5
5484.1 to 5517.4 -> 31.7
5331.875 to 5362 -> 30.7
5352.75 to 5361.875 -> 32.9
